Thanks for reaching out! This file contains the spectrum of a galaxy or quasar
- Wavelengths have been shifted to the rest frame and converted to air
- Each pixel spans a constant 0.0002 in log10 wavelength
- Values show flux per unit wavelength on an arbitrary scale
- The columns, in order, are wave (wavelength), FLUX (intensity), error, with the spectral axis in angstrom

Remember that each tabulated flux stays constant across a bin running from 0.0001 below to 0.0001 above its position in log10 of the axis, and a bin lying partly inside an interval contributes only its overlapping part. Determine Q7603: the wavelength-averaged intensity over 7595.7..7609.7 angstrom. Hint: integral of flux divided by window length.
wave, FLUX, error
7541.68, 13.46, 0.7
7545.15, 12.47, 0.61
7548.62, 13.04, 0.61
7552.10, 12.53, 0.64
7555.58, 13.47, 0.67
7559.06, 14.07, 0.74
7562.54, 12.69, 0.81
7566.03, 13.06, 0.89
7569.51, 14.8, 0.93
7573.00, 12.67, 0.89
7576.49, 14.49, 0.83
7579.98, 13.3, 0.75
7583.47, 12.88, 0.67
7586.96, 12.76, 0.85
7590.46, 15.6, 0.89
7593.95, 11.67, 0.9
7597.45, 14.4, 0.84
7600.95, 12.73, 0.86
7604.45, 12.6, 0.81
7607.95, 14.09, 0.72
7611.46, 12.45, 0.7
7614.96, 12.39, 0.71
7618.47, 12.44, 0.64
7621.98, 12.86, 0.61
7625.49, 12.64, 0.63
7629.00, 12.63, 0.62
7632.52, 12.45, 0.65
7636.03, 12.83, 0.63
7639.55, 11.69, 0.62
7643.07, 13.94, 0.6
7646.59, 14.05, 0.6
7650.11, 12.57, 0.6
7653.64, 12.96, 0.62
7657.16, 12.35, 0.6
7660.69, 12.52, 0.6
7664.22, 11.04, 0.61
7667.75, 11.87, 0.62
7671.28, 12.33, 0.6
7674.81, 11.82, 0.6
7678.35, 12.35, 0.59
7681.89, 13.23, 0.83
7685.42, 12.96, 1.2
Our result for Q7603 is 13.5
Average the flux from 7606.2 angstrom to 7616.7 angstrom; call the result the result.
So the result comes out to 13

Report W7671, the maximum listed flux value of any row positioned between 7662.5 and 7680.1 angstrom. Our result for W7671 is 12.35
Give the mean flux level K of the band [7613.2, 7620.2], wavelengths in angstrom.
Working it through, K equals 12.4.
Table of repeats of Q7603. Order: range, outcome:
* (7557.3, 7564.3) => 13.4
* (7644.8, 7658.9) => 13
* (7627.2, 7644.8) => 12.7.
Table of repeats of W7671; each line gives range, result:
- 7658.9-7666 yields 12.52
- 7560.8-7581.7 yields 14.8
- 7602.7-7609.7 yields 14.09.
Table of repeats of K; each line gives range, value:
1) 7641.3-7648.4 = 14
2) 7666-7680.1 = 12.1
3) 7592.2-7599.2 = 13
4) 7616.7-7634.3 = 12.6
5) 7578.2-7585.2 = 13.1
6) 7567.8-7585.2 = 13.6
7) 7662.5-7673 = 11.7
